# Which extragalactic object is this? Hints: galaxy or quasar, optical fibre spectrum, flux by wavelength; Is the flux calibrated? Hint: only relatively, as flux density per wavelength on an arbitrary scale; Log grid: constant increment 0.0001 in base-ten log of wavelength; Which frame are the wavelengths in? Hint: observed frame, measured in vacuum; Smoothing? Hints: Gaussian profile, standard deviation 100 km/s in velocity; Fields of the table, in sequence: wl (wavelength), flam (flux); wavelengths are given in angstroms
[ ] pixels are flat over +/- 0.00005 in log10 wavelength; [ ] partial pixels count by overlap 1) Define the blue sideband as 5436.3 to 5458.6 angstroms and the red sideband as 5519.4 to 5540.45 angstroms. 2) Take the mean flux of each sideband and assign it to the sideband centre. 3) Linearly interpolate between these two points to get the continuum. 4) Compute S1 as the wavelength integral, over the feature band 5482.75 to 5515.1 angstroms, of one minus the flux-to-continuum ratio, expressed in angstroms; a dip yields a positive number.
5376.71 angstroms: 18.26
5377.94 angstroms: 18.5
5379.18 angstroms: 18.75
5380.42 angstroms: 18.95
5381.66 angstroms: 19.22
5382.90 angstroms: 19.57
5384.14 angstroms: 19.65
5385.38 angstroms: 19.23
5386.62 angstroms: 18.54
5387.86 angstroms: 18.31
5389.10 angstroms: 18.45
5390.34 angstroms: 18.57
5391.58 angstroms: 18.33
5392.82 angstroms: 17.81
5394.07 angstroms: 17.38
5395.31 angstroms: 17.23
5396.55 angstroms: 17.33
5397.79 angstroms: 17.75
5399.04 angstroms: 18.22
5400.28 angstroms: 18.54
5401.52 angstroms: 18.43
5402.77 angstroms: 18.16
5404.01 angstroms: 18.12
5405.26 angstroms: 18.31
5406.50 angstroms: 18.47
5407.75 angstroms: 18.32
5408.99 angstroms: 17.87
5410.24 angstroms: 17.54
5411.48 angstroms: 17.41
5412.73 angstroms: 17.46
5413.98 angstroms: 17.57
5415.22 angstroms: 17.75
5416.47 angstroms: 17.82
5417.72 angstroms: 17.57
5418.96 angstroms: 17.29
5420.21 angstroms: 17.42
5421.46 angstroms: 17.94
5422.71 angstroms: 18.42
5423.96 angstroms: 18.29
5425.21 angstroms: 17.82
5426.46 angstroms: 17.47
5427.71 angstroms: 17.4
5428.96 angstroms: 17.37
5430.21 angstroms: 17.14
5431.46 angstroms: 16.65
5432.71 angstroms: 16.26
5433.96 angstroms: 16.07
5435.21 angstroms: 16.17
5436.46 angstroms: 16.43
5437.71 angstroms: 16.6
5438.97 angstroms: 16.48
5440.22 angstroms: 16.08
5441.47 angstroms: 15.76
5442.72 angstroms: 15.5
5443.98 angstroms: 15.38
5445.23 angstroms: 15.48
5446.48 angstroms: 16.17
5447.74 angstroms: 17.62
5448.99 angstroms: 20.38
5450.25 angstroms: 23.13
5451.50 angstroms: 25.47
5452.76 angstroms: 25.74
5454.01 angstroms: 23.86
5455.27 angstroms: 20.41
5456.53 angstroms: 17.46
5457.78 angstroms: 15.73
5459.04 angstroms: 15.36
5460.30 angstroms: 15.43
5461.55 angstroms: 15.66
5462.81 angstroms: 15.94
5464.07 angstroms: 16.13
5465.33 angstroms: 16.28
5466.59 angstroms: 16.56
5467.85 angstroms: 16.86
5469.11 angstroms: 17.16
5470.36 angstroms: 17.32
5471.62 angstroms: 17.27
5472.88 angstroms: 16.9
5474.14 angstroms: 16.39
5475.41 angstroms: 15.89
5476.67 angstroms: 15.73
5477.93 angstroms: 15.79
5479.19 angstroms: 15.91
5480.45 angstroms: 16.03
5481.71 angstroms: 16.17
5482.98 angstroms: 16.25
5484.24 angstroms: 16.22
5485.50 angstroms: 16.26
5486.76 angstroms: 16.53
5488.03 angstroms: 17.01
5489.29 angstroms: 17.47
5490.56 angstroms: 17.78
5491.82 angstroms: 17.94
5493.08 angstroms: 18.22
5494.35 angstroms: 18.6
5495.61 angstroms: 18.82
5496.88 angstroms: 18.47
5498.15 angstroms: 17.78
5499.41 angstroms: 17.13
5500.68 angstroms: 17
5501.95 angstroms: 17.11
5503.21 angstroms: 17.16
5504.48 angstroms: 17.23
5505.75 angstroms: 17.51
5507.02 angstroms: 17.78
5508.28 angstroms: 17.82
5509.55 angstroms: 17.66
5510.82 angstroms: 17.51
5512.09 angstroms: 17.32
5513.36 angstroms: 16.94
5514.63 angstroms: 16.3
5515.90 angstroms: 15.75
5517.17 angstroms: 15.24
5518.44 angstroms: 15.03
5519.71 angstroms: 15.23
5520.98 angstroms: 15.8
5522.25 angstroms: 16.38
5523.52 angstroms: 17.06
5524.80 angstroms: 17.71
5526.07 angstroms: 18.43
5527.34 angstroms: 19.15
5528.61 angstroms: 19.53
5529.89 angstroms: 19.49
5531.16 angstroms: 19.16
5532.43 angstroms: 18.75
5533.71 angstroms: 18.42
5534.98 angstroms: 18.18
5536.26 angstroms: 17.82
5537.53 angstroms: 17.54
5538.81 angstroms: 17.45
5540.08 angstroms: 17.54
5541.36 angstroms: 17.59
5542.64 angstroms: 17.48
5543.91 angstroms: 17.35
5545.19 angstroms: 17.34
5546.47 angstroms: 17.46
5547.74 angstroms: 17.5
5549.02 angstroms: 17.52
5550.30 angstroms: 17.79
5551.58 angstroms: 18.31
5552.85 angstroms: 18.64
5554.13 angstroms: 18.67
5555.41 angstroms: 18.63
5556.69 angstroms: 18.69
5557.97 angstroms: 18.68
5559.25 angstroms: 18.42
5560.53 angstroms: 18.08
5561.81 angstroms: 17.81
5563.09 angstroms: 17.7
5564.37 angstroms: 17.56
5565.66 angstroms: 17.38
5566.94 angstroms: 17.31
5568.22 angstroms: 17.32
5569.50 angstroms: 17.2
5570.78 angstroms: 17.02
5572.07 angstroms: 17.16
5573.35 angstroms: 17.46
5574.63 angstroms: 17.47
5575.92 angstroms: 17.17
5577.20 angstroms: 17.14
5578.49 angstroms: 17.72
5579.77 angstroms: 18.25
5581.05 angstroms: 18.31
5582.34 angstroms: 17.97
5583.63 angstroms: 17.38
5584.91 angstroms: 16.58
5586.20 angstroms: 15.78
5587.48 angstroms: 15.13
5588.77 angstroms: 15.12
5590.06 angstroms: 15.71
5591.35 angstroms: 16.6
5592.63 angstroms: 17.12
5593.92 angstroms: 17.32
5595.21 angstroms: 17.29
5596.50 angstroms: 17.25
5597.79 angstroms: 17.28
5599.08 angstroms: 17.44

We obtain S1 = 1.3 angstroms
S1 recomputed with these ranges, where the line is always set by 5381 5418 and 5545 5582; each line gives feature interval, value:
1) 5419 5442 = 1.39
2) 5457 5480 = 2.25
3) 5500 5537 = 1.03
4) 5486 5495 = 0.16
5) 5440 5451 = 0.39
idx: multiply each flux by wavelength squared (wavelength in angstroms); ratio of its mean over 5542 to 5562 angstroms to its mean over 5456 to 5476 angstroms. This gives 1.1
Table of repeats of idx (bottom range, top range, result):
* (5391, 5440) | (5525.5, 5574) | 1.08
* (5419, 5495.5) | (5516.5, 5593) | 1.05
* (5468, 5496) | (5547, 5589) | 1.07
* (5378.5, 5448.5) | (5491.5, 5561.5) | 1.05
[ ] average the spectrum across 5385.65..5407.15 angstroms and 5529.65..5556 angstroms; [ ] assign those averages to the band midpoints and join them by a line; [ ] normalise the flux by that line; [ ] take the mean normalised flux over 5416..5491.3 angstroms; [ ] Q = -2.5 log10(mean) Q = 0.05 mag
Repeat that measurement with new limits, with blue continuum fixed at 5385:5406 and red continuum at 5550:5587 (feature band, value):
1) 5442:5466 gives -0.02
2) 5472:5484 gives 0.11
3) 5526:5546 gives -0.02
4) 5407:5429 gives 0.02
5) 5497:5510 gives 0.03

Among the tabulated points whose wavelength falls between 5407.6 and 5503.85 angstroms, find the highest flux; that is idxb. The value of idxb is 25.74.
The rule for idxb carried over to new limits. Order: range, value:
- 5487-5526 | 18.82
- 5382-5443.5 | 19.65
